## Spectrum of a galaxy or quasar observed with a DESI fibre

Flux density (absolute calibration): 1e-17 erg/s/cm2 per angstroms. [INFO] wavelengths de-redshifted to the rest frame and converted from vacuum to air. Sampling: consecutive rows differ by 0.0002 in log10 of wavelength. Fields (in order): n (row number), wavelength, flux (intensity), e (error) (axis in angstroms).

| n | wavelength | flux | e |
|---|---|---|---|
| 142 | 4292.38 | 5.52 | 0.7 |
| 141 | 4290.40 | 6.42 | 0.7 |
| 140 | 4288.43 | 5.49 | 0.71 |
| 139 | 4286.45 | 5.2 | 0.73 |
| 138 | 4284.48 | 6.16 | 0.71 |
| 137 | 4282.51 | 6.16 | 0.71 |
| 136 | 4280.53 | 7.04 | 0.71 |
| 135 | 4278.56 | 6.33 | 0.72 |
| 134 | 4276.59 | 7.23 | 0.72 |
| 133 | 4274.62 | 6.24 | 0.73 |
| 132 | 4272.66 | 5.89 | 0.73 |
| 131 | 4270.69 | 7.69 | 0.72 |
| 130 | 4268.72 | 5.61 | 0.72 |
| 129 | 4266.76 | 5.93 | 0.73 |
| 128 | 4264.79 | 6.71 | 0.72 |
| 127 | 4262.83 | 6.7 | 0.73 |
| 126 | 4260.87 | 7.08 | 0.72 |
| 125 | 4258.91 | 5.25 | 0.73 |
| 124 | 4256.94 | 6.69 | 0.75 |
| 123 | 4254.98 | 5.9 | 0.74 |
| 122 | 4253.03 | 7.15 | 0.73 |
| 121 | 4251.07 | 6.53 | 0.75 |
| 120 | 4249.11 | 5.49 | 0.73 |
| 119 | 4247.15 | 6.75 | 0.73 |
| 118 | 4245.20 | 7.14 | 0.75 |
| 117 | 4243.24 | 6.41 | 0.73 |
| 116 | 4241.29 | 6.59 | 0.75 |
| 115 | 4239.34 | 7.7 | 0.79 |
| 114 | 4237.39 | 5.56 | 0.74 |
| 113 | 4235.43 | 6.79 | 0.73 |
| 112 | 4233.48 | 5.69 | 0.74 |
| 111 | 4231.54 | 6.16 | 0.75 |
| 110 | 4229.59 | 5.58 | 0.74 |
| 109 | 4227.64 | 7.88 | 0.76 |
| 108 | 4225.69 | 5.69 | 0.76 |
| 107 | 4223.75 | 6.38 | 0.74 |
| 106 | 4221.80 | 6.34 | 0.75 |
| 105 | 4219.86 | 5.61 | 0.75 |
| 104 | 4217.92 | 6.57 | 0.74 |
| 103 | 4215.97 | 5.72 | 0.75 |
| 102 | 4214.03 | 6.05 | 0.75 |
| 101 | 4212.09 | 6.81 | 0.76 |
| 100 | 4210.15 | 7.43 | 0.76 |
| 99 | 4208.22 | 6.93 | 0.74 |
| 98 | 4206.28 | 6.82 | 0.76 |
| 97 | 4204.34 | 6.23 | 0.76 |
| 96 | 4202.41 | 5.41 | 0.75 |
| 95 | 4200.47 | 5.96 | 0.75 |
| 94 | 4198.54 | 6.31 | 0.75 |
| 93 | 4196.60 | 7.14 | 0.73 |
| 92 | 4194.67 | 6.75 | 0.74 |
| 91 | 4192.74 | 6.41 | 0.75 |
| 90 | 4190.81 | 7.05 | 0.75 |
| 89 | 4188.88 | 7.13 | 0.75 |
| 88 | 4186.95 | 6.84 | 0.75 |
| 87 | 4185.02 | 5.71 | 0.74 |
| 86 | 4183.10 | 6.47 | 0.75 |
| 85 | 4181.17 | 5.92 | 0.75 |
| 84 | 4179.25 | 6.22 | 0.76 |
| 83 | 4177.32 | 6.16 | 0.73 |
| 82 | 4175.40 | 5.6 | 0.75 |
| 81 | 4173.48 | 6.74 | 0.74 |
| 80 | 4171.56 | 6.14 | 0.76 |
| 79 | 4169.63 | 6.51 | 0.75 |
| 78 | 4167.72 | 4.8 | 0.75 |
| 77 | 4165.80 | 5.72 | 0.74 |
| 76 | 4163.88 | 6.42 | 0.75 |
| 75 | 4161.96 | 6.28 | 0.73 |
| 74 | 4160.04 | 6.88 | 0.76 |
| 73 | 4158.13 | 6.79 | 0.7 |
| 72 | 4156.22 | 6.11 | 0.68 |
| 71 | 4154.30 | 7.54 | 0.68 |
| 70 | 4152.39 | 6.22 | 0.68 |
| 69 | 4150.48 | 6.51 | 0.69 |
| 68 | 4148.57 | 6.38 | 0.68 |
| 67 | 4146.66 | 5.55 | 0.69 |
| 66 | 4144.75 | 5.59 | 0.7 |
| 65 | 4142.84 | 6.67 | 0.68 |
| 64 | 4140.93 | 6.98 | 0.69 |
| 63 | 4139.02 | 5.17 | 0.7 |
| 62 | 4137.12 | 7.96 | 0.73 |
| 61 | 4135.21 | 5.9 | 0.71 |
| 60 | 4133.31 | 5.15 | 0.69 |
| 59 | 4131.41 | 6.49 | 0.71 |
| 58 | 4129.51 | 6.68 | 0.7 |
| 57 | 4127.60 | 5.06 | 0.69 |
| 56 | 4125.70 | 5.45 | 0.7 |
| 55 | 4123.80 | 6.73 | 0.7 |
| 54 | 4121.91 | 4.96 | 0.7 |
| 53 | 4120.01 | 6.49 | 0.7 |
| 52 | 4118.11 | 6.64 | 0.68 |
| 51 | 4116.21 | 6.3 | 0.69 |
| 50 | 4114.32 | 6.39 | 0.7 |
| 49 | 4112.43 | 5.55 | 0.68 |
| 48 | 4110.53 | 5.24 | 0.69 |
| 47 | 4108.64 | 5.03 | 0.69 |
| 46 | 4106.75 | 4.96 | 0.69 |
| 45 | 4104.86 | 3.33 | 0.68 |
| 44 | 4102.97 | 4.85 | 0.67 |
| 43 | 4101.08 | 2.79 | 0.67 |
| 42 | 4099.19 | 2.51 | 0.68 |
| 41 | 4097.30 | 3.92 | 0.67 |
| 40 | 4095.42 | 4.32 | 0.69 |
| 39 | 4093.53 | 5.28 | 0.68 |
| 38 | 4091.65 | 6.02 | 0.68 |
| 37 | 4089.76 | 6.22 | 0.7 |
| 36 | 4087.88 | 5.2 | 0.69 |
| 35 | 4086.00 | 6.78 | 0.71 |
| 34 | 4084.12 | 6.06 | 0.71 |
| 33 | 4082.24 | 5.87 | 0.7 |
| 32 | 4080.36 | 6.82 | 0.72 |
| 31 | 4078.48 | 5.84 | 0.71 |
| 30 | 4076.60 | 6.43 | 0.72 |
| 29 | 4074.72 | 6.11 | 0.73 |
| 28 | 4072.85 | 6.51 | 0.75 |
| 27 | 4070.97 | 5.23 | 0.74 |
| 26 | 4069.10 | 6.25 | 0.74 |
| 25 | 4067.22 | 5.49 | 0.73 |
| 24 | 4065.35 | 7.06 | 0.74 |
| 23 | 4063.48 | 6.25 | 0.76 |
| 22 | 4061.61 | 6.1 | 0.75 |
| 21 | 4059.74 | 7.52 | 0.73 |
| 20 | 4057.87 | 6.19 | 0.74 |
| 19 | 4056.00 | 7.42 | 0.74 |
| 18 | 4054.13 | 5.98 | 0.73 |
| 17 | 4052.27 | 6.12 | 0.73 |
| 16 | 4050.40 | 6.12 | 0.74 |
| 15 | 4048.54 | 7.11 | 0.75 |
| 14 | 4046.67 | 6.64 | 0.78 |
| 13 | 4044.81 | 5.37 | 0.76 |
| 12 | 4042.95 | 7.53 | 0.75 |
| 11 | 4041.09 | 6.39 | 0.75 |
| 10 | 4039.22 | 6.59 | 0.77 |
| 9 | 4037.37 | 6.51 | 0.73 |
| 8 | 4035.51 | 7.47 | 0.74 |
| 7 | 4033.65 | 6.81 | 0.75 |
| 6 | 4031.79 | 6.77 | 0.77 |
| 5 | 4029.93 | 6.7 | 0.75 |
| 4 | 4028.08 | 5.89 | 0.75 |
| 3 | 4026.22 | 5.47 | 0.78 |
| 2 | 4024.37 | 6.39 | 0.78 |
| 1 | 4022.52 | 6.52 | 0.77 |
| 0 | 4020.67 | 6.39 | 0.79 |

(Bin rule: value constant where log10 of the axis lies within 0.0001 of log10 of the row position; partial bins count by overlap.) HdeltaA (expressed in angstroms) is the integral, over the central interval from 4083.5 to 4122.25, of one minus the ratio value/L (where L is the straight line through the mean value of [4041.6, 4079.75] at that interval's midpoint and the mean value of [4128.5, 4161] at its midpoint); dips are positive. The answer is 7.3 angstroms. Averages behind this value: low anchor 6.37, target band 5.18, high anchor 6.38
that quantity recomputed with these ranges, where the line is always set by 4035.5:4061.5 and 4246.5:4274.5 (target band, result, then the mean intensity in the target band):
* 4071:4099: 3.6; 5.7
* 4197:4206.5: 0.4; 6.15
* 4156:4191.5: 1.0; 6.29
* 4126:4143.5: 0.8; 6.19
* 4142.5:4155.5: 0.3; 6.33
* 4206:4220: -0.2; 6.53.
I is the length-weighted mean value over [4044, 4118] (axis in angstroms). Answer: 5.73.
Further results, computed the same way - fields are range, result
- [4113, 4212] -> 6.31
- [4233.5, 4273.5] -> 6.46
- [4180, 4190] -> 6.42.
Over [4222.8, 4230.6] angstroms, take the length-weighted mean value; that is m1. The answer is 6.38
